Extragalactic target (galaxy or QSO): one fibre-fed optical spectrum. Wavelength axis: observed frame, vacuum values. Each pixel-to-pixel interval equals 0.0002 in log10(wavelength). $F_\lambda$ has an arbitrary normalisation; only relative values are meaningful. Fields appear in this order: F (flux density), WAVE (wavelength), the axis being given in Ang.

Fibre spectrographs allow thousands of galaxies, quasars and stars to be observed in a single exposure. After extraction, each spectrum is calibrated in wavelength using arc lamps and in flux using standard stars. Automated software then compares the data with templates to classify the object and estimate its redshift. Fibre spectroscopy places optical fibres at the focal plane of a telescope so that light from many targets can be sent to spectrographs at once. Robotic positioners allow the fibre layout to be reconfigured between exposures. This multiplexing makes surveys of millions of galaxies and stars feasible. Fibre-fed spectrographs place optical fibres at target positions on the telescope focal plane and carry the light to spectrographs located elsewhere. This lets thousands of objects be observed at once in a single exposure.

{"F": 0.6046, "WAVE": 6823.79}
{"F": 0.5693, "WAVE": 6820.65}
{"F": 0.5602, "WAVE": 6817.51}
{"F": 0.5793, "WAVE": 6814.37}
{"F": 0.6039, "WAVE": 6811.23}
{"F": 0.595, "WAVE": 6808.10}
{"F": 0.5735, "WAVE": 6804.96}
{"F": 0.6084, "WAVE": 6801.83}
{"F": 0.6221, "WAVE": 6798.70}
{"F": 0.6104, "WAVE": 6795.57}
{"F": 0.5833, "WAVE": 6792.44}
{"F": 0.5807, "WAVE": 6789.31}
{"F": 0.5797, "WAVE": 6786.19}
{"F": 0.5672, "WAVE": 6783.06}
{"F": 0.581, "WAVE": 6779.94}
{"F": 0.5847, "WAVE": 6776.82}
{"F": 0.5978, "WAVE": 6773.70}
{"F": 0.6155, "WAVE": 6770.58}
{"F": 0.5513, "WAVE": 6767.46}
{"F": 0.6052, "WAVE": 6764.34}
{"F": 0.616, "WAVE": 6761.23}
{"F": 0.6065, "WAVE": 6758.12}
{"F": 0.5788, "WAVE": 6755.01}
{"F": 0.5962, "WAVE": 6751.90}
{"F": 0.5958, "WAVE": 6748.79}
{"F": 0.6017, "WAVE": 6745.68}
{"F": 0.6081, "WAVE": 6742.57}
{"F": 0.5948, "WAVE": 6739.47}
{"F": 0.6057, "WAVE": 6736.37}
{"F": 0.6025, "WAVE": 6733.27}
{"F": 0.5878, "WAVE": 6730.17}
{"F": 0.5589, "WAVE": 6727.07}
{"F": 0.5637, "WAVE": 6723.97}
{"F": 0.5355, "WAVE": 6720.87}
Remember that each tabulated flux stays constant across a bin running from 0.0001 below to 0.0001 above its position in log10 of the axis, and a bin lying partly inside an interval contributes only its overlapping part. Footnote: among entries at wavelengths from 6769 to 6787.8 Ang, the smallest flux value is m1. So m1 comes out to 0.5672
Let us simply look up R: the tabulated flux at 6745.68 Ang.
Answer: 0.6017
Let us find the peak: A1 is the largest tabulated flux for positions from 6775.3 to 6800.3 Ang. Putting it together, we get 0.6221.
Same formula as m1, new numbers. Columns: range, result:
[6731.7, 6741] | 0.5948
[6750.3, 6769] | 0.5513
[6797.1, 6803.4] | 0.6084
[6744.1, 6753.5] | 0.5958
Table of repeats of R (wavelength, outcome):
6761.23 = 0.616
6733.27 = 0.6025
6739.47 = 0.5948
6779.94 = 0.581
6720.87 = 0.5355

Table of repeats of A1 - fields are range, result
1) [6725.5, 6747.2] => 0.6081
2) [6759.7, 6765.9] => 0.616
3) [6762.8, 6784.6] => 0.6155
